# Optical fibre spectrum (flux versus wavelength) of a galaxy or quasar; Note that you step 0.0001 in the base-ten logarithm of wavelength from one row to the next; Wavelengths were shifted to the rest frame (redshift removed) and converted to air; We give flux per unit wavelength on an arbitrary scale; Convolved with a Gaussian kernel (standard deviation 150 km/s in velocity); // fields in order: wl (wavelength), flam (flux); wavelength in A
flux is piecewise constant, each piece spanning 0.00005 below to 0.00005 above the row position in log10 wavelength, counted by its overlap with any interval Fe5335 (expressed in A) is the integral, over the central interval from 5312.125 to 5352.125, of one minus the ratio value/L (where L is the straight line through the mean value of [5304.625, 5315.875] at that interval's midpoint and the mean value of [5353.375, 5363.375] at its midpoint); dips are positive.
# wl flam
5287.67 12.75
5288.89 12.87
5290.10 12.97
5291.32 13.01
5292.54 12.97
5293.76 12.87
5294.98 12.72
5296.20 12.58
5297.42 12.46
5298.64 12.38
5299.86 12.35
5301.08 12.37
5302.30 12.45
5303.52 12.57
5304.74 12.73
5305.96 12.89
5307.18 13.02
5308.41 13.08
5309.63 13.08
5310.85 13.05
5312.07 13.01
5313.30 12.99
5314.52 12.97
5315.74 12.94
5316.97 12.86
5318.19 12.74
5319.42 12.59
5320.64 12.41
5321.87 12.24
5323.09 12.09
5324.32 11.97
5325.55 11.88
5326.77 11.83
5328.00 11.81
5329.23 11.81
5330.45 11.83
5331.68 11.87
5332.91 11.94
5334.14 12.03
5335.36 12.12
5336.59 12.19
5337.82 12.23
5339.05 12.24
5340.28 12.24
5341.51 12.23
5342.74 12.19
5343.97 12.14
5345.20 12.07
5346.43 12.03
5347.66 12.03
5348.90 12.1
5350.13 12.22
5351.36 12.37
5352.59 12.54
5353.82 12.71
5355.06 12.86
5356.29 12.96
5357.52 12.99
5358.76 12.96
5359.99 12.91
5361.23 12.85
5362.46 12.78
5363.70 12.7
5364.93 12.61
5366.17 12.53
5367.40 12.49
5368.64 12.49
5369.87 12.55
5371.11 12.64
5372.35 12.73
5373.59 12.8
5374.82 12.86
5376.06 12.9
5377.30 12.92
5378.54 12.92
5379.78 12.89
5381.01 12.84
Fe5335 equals 2.2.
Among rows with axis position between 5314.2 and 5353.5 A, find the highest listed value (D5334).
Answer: 12.97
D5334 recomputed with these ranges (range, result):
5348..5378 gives 12.99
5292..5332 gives 13.08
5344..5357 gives 12.96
